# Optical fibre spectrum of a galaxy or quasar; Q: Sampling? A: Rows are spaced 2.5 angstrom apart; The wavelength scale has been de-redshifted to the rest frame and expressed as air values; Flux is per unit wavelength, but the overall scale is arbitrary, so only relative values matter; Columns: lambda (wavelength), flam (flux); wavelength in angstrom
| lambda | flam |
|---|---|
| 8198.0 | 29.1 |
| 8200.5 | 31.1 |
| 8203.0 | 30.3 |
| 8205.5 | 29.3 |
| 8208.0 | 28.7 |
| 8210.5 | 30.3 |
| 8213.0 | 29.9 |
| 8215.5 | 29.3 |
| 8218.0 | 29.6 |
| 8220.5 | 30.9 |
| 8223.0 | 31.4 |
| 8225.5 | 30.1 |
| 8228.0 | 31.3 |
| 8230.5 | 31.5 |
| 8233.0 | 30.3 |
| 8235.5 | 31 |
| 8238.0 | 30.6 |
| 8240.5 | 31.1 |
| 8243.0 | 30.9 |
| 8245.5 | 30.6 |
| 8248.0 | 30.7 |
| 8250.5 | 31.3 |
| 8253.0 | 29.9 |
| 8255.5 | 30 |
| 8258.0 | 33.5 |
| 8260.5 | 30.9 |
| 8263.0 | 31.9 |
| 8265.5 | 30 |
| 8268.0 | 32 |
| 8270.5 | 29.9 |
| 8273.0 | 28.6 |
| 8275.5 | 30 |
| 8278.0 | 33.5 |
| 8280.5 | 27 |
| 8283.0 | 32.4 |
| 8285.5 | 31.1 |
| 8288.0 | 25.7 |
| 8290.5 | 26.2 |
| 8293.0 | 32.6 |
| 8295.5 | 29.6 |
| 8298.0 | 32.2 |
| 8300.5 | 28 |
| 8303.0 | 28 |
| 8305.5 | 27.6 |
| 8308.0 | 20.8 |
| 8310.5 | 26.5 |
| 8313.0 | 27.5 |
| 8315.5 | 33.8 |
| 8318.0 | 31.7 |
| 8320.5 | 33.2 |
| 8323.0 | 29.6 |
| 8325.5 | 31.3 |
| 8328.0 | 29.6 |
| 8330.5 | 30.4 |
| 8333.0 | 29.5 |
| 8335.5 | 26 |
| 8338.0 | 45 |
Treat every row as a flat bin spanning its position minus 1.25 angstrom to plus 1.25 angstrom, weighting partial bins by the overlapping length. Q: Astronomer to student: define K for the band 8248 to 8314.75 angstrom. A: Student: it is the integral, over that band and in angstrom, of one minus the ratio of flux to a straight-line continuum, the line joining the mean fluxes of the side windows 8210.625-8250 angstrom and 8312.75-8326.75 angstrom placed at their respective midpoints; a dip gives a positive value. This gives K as 3.3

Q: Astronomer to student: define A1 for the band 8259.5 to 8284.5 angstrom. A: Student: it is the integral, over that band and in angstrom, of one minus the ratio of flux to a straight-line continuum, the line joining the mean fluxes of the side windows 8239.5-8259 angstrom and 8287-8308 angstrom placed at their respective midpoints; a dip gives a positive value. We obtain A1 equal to -0.8 angstrom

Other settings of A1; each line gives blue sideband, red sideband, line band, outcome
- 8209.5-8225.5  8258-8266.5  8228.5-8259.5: -0.1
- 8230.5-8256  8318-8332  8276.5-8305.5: 1.2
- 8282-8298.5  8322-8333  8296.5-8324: 0.9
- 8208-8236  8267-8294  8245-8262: -0.5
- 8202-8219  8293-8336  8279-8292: 0.3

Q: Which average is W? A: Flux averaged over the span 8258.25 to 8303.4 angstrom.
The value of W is 30.1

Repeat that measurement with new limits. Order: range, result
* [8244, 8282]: 30.7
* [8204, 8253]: 30.4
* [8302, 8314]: 26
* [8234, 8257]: 30.7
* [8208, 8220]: 29.7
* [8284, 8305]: 29.2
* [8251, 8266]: 31.1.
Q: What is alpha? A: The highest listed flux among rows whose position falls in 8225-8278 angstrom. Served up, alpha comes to 33.5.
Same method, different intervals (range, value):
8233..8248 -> 31.1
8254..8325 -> 33.8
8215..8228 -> 31.4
